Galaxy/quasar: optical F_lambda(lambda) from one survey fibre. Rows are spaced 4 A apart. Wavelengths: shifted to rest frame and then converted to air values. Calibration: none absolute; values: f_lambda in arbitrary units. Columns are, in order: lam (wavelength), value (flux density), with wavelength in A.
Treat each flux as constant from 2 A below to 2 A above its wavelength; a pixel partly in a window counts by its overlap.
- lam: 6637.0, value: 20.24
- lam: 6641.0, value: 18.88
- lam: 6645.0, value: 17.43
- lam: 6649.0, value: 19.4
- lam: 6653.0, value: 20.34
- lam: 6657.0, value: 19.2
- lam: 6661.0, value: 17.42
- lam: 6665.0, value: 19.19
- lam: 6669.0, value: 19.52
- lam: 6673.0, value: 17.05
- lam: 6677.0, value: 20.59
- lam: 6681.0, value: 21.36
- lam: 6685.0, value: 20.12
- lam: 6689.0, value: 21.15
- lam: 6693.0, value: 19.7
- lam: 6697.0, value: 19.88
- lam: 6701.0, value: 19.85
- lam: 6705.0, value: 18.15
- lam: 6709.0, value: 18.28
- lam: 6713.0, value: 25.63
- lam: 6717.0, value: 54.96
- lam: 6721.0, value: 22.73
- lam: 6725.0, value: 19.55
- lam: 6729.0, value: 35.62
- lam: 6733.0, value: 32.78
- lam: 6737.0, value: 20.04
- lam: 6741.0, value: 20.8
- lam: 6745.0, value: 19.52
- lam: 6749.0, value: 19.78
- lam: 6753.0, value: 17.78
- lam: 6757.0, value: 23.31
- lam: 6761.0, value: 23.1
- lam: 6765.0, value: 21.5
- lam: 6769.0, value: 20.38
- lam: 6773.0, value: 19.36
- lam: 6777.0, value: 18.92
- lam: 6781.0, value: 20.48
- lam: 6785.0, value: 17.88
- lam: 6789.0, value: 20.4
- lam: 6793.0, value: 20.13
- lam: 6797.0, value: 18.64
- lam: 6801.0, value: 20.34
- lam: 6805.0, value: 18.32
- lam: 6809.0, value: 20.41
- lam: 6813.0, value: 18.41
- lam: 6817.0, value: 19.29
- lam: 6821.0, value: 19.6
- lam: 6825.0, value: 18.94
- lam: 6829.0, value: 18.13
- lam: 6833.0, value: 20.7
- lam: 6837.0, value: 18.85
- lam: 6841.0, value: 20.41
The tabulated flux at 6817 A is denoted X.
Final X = 19.29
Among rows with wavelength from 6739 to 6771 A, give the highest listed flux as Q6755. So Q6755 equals 23.31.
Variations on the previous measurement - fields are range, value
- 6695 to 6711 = 19.88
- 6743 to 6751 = 19.78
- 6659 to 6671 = 19.52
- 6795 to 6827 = 20.41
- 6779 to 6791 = 20.48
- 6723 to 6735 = 35.62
